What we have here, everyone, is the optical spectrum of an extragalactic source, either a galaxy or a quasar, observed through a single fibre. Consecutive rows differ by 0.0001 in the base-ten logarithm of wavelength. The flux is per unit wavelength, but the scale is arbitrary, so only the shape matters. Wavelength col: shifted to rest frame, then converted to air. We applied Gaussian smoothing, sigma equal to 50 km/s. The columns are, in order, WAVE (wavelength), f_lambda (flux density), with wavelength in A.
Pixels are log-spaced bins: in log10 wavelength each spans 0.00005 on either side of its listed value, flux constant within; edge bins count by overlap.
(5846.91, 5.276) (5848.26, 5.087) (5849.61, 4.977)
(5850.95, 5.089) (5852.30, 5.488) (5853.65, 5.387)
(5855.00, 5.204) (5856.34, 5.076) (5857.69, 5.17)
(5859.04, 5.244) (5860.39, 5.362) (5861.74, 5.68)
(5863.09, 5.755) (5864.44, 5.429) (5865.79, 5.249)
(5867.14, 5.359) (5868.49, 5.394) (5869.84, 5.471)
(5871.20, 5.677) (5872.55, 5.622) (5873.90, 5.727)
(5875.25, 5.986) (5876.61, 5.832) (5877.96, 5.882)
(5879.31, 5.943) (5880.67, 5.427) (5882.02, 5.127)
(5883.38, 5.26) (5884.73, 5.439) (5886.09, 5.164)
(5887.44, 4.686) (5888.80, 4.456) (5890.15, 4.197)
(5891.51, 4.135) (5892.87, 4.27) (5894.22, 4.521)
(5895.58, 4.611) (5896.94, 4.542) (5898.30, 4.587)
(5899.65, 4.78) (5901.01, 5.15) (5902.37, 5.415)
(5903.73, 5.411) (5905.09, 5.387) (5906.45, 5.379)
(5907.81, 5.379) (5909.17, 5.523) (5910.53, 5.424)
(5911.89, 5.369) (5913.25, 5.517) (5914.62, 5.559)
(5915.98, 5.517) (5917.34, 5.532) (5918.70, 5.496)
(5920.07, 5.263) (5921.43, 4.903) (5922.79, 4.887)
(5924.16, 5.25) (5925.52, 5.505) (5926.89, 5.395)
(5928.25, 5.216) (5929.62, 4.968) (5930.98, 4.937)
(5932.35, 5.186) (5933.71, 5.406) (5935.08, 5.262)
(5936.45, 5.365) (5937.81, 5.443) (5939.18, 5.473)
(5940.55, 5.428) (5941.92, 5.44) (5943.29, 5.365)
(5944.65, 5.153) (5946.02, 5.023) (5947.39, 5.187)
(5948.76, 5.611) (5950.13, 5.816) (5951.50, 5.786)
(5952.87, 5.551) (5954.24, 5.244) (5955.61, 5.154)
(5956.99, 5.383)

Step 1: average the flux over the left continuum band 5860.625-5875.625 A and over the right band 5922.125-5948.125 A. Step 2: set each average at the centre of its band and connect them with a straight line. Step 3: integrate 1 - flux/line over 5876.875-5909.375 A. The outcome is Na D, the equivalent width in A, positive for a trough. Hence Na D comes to 2.5 A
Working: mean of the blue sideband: 5.56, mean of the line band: 5.03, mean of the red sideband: 5.26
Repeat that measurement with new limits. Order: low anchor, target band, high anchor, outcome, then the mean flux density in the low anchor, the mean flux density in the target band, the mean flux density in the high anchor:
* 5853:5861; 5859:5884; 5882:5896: -2.8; 5.24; 5.56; 4.7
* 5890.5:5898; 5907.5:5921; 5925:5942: -1.6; 4.41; 5.45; 5.3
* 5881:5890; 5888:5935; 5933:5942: 1.0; 4.99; 5.09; 5.4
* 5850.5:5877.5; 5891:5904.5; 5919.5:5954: 1.6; 5.47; 4.75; 5.31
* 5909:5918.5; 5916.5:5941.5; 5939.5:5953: 0.9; 5.49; 5.28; 5.43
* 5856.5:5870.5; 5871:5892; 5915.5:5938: 0.3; 5.4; 5.29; 5.26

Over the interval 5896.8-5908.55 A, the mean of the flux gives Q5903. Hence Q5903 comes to 5.14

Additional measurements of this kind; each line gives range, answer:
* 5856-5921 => 5.26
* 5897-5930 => 5.27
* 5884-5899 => 4.61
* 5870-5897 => 5.14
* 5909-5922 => 5.41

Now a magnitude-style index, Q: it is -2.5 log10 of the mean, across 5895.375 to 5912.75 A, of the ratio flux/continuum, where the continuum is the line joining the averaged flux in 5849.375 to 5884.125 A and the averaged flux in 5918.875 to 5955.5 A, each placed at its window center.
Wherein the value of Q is 0.043 mag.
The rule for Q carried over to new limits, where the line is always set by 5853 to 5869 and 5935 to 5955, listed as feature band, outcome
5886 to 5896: 0.20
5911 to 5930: 0.02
